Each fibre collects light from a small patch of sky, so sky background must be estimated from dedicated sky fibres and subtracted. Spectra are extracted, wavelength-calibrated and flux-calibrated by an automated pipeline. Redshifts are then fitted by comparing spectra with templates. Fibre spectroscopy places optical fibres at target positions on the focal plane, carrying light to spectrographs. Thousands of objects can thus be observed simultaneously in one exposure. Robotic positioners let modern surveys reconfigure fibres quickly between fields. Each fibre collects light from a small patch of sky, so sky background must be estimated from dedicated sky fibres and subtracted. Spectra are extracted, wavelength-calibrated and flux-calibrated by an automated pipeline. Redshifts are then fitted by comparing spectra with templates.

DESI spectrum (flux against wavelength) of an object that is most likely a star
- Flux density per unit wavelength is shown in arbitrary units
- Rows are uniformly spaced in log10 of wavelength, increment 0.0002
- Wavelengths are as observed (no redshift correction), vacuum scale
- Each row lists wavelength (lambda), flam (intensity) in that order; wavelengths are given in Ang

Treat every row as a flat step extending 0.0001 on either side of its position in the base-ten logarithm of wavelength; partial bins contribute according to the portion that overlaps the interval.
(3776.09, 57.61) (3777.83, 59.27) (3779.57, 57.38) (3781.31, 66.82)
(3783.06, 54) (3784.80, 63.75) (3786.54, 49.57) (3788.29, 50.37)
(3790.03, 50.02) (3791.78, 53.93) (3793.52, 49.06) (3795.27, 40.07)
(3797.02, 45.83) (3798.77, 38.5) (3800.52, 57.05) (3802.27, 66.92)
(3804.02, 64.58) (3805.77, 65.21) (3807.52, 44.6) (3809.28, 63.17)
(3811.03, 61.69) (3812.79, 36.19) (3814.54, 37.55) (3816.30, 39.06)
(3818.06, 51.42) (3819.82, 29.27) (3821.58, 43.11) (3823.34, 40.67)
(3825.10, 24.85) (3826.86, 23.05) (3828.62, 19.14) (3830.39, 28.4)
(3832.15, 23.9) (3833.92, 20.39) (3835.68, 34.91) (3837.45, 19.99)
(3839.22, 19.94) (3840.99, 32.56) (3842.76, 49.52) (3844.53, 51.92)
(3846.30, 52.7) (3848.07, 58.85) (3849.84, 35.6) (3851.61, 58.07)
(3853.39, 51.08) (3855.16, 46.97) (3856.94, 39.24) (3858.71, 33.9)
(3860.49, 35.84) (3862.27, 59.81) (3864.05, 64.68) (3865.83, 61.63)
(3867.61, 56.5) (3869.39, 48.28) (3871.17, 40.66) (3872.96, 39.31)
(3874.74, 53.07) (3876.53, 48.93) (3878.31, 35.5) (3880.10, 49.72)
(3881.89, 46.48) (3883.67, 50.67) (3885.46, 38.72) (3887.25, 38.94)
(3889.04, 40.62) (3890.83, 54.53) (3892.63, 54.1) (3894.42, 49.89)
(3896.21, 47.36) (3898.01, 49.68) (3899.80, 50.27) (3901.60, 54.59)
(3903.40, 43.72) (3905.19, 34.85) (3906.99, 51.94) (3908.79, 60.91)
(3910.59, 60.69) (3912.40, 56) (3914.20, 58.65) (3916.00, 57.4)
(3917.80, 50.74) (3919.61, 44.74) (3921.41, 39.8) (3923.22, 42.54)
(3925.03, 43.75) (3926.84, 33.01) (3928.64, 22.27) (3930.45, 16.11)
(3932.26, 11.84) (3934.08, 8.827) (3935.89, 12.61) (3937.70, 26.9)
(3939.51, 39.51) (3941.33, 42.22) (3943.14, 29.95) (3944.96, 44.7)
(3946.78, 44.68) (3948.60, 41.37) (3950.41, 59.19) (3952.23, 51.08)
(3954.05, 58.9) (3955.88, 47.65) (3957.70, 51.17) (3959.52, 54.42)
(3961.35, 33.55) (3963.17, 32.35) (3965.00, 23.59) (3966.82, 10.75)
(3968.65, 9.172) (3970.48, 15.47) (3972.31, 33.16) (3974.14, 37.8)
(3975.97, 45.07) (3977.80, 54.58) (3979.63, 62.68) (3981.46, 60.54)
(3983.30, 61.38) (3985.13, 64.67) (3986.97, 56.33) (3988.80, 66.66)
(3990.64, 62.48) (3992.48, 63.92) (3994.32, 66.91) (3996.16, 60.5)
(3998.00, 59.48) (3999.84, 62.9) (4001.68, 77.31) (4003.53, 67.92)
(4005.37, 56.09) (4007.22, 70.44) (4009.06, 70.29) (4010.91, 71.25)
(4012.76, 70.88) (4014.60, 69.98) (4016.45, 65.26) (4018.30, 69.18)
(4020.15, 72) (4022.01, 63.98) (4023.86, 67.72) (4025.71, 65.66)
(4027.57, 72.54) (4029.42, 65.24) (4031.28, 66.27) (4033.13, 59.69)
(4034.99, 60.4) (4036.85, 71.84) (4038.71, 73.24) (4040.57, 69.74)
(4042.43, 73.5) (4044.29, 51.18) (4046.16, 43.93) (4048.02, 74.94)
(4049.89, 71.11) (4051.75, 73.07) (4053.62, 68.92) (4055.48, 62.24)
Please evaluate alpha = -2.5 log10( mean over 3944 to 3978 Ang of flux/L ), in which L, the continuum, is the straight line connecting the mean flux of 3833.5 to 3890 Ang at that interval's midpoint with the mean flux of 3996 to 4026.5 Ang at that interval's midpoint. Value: 0.45 mag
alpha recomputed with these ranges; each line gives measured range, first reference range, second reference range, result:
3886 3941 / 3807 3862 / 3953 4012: 0.099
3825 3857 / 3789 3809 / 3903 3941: 0.286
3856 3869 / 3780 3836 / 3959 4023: -0.046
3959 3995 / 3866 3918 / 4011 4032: 0.337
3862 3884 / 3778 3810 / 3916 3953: -0.140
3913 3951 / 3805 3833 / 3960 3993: 0.165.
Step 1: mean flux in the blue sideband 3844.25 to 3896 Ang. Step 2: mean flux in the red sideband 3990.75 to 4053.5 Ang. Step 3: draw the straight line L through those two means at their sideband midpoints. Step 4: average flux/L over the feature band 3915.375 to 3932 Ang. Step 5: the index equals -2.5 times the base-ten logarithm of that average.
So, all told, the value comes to 0.40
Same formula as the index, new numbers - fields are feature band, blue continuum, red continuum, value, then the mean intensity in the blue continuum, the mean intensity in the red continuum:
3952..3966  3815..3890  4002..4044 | 0.31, 41.4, 67.8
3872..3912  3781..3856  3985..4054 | 0.09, 44.3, 66.2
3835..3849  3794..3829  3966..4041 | 0.18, 45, 59.8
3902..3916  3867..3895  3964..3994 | -0.14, 46.5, 45.9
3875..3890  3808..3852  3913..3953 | -0.17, 38.1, 37.5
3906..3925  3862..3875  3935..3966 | -0.13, 52.7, 40.8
